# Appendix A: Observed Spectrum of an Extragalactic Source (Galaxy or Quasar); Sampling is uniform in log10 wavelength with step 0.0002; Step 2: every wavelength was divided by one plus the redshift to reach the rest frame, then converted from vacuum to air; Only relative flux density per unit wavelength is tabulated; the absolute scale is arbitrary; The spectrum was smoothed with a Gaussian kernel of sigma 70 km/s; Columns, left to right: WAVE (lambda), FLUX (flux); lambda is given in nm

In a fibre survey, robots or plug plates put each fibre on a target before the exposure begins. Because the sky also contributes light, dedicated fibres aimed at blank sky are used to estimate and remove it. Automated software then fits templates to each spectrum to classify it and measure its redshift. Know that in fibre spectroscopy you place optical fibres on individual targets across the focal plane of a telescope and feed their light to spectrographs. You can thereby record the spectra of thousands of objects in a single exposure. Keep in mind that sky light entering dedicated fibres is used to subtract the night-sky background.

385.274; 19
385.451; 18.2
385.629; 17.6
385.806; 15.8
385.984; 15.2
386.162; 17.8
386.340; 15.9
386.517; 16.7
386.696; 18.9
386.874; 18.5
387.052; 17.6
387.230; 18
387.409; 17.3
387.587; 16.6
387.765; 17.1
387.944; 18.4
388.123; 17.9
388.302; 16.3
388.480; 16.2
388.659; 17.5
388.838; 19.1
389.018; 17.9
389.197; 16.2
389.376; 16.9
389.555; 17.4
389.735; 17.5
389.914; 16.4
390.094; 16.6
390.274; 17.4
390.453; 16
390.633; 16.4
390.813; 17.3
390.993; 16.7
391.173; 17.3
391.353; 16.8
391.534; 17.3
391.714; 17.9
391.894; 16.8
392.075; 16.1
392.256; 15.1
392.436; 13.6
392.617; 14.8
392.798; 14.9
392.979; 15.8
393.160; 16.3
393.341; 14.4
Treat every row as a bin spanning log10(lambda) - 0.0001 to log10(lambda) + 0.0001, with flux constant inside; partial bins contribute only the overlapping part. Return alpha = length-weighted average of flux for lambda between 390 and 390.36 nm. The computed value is 17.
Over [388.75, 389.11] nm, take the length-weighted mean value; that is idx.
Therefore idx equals 18.4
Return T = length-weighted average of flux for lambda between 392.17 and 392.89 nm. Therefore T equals 14.6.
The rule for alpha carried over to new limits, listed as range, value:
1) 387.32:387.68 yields 17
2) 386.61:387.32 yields 18.2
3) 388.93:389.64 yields 17.1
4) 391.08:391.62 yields 17.1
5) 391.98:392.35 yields 15.6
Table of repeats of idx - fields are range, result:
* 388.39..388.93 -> 17.6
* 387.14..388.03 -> 17.5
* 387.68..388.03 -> 17.7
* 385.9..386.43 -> 16.3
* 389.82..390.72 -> 16.6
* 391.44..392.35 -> 16.6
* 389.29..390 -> 17.1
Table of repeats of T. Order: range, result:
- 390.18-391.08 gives 16.8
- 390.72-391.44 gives 17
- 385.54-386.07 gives 16.2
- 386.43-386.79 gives 17.8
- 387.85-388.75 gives 17.3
